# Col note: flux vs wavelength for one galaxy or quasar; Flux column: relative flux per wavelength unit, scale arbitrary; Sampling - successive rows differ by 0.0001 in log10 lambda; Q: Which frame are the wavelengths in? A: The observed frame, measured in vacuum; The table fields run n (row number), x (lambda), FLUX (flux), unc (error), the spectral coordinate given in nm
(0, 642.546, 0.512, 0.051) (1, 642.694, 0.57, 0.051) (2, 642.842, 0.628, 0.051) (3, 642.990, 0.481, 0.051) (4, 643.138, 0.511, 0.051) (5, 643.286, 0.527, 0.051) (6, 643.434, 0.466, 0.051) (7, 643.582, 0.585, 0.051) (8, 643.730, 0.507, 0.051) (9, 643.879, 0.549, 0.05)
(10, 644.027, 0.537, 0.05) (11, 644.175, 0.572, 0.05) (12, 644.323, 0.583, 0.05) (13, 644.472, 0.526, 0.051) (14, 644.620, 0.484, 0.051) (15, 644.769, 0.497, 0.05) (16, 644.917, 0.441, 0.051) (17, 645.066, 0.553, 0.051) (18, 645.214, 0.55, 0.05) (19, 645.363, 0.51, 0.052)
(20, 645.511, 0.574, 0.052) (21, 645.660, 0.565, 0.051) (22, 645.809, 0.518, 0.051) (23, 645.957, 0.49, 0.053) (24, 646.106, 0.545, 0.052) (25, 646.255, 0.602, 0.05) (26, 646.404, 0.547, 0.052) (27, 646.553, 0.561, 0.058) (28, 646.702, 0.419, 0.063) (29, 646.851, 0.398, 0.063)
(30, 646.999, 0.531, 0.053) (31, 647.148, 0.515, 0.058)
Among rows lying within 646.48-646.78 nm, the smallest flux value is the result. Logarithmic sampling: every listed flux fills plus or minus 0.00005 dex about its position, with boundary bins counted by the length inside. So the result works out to 0.419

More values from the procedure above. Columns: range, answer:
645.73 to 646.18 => 0.49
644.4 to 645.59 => 0.441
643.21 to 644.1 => 0.466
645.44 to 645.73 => 0.565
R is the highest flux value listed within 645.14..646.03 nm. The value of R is 0.574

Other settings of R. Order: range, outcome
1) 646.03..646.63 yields 0.602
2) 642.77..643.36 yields 0.628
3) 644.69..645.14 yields 0.553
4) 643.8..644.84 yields 0.583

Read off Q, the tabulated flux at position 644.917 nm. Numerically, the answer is 0.441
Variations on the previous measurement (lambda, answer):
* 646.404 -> 0.547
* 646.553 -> 0.561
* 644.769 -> 0.497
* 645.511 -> 0.574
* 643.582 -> 0.585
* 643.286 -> 0.527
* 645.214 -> 0.55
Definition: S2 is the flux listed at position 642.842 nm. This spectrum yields 0.628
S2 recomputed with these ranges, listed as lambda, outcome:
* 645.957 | 0.49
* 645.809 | 0.518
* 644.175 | 0.572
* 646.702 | 0.419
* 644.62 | 0.484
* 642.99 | 0.481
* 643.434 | 0.466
